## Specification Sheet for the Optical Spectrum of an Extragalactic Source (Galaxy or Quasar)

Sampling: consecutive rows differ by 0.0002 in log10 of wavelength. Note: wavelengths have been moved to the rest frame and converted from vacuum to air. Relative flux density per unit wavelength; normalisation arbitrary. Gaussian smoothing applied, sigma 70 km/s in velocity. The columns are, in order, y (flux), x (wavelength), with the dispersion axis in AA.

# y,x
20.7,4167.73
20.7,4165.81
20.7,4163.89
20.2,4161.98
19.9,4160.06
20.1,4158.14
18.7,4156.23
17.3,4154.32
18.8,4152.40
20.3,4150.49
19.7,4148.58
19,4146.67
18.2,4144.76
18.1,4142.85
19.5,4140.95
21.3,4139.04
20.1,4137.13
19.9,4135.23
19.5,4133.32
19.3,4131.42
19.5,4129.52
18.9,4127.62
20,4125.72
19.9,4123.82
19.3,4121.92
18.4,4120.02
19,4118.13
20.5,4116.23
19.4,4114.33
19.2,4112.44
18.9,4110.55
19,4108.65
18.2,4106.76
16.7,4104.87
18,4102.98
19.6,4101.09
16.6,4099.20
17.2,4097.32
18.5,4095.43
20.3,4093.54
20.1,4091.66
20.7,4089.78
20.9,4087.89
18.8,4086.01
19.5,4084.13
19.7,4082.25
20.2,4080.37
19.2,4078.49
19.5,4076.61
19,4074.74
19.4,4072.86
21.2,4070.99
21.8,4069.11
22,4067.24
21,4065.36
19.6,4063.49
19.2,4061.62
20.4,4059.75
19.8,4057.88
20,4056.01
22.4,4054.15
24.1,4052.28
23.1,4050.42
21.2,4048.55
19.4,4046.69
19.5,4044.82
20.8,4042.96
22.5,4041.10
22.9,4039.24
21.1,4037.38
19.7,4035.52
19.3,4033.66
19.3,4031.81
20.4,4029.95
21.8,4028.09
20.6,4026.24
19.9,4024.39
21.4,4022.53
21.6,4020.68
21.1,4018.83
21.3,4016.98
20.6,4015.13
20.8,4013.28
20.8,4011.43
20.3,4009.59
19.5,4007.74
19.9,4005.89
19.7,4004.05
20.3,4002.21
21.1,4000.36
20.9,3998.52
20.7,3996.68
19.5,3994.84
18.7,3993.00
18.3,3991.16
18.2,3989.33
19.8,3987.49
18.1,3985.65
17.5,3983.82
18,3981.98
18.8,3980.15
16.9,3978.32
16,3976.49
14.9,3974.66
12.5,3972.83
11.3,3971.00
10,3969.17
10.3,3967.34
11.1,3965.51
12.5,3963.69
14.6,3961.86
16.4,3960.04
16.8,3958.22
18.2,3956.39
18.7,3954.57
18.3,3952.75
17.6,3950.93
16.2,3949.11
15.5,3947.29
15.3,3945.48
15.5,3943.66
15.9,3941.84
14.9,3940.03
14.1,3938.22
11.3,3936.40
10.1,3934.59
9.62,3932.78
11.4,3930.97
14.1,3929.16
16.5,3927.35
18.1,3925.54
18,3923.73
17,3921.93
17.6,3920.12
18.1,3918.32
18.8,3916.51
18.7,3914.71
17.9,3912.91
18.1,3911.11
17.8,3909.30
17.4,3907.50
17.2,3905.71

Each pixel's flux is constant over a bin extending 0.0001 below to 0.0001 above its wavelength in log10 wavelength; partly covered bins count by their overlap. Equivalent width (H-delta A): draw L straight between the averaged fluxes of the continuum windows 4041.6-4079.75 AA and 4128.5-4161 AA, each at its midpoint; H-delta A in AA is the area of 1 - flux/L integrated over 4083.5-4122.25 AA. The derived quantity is 2.0 AA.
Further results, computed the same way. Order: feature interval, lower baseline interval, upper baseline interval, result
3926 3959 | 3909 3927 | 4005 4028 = 6.42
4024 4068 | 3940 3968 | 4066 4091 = -4.41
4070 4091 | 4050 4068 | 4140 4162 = 0.81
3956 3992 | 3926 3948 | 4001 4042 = 2.91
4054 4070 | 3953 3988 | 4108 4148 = -2.61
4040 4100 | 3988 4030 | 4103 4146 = -1.59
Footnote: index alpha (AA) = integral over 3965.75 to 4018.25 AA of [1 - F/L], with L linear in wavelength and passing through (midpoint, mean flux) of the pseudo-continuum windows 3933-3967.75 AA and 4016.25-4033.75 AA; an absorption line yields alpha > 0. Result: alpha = 0.8 AA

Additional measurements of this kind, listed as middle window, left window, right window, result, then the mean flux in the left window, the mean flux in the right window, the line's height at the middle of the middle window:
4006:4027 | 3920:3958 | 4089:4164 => -4.6 AA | 15.4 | 19.2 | 17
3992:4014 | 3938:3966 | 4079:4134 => -4.2 AA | 15.8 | 19.2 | 16.9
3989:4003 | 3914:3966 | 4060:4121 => -2.3 AA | 15.6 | 19.4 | 17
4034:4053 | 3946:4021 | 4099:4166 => -3.2 AA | 17.6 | 19.2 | 18.3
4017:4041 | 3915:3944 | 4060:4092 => -3.0 AA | 15.1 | 20.1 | 18.5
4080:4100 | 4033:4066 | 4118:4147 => 0.9 AA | 20.9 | 19.4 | 20.2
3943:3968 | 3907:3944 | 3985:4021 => 2.6 AA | 15.7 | 20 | 17.4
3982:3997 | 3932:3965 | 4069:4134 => -2.3 AA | 15.1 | 19.3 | 16.2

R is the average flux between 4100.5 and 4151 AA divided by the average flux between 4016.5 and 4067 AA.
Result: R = 0.92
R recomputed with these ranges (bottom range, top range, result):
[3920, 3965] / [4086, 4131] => 1.25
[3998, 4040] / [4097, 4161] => 0.93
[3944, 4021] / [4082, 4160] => 1.09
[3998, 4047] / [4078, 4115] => 0.92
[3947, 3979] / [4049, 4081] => 1.40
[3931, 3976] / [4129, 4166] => 1.37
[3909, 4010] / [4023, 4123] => 1.21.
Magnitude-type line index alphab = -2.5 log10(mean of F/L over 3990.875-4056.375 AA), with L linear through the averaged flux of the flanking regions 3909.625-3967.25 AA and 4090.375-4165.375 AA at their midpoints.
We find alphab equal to -0.20 mag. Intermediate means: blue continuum 15.6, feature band 20.7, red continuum 19.2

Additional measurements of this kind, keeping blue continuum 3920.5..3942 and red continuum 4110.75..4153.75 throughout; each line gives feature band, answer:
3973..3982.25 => -0.07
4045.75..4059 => -0.23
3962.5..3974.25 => 0.30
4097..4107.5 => 0.05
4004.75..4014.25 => -0.24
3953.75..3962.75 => -0.13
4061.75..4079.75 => -0.14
